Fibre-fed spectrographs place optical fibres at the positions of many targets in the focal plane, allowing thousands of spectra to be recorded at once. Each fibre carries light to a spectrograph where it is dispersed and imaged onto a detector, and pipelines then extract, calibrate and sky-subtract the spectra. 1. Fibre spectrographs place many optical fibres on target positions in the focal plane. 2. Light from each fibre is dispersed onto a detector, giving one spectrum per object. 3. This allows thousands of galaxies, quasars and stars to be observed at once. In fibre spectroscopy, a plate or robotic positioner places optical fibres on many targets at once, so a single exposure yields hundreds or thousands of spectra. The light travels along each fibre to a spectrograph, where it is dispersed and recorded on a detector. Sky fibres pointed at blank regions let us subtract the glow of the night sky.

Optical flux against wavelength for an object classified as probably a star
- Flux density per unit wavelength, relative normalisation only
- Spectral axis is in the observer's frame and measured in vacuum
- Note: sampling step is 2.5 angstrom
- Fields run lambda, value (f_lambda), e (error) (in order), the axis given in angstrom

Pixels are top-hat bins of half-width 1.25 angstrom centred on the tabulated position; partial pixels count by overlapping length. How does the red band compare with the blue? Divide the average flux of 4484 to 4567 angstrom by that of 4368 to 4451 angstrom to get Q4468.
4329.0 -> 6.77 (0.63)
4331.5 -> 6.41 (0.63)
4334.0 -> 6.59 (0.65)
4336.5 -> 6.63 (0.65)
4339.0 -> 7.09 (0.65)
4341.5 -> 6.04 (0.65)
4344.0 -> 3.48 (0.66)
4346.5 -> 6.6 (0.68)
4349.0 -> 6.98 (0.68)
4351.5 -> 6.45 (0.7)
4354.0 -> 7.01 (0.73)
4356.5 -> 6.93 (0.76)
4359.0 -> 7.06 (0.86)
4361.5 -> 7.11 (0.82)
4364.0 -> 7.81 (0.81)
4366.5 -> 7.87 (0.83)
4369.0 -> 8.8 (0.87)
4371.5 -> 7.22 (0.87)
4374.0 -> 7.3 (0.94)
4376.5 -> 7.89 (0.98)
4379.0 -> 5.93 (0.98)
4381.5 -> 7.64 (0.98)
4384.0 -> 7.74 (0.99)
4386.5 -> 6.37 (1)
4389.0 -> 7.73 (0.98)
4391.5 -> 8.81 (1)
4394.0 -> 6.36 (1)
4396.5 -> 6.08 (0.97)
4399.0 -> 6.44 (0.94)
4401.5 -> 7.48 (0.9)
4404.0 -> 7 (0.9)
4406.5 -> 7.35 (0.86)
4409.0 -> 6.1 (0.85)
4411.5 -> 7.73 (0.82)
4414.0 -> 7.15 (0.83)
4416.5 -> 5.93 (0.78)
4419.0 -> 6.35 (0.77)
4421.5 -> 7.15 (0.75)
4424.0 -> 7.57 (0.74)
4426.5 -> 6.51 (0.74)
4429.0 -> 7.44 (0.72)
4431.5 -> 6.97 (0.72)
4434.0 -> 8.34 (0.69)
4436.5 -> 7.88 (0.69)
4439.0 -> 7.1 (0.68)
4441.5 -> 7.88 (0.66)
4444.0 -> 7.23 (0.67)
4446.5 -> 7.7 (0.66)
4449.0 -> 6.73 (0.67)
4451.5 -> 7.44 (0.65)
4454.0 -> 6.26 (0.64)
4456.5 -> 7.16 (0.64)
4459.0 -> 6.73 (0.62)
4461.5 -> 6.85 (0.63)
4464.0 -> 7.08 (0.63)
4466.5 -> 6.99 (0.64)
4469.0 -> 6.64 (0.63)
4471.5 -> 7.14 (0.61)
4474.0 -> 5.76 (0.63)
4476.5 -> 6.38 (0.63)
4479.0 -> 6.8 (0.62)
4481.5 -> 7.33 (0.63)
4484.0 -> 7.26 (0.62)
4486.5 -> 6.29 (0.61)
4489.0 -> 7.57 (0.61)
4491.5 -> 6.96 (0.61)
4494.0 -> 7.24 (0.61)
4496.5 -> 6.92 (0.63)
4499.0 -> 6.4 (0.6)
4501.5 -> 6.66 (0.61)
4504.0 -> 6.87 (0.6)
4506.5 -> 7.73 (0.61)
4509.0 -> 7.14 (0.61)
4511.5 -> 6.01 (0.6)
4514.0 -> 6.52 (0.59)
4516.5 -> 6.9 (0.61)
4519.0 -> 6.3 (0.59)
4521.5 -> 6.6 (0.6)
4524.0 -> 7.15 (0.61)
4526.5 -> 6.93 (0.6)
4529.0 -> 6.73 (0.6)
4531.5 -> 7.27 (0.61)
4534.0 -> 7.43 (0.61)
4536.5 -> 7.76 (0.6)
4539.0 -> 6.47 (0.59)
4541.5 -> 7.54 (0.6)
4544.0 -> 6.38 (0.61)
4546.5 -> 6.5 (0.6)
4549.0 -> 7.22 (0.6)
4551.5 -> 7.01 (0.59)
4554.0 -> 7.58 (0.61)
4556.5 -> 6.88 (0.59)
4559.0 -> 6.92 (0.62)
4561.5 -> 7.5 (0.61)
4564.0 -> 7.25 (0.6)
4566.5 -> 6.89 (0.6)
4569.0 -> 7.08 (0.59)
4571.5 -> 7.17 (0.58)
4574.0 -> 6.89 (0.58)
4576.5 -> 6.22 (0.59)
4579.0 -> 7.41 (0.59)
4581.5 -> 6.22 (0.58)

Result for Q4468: 0.97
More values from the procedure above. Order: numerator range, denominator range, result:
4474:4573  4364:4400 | 0.95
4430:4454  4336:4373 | 1.08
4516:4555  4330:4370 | 1.03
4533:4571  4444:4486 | 1.03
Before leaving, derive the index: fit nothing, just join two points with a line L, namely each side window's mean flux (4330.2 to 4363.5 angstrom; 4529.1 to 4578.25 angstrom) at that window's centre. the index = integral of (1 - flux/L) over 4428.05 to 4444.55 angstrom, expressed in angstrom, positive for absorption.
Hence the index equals -2.0 angstrom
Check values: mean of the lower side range 6.52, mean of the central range 7.56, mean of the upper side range 7.05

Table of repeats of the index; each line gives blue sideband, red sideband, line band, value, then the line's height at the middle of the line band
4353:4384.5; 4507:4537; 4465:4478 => 0.9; 7.06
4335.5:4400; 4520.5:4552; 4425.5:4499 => -0.6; 6.99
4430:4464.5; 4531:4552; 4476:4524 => 1.9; 7.14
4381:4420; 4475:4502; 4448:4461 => 0.1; 6.93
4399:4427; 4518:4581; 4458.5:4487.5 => 0.8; 6.96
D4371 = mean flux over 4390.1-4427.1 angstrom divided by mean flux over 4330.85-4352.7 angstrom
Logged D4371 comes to 1.1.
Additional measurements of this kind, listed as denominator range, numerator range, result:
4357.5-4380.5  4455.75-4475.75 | 0.91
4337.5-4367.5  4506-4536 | 1.03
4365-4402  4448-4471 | 0.94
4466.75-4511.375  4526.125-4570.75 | 1.03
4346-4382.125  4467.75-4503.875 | 0.94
